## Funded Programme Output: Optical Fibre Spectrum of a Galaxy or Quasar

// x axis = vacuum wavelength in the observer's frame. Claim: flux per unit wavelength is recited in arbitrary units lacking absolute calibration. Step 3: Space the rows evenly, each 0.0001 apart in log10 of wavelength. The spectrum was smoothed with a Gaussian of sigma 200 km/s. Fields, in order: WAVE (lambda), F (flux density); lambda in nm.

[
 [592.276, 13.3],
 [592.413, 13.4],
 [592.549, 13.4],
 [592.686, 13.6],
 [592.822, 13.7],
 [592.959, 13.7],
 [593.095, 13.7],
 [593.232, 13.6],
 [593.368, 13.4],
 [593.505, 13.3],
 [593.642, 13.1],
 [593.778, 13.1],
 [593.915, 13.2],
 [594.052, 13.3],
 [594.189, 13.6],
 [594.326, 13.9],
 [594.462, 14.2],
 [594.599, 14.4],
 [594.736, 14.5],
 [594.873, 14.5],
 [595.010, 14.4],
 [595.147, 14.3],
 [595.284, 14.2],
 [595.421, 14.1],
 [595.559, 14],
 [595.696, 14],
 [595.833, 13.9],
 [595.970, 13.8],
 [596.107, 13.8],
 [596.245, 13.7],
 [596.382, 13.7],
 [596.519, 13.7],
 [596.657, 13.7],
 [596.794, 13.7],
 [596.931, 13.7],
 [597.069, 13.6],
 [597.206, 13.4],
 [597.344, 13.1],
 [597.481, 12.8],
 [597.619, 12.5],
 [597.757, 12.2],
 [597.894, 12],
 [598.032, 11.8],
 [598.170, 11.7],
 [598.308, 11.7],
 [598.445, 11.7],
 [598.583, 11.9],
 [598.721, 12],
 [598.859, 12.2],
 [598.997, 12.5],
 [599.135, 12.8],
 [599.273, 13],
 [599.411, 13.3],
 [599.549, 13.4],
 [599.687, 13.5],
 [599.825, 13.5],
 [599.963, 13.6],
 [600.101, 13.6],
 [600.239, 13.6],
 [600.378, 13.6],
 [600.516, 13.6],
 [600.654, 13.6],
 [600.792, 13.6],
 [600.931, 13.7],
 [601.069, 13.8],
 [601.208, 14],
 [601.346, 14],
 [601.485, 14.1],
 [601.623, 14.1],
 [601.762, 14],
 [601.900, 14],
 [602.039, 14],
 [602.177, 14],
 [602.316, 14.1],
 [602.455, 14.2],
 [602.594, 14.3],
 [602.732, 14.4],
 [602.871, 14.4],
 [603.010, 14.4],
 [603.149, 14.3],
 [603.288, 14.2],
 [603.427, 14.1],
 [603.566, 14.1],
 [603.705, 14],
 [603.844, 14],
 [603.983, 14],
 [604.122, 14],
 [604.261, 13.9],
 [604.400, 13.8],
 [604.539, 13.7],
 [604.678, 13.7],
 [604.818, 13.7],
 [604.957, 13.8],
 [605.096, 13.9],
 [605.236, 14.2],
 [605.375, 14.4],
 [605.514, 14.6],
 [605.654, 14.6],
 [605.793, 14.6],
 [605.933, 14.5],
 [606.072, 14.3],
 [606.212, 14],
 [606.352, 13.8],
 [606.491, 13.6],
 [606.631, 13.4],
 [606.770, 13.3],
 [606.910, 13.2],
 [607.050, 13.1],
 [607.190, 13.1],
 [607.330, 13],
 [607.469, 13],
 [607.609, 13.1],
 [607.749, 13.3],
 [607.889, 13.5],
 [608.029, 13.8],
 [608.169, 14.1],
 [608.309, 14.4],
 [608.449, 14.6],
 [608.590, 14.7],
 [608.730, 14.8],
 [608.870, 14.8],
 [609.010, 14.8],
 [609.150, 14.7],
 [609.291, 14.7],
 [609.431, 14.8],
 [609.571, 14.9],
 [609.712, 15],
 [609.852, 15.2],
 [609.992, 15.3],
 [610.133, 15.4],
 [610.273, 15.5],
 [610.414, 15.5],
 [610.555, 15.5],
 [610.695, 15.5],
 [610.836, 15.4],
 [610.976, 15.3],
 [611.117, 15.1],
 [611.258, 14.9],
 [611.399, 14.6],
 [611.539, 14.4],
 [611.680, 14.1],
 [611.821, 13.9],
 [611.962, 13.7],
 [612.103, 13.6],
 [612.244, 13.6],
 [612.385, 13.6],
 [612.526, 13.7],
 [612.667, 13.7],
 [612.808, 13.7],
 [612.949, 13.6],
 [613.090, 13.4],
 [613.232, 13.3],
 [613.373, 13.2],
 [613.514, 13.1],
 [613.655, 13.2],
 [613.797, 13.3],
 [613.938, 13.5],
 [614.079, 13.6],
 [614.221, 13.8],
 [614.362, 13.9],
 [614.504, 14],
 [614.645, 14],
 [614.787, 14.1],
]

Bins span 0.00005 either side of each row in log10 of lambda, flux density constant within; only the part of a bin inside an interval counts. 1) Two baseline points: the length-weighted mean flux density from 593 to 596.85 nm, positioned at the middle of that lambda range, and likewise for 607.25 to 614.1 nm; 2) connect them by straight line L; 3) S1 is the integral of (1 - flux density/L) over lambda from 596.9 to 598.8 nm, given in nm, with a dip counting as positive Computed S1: 0.20 nm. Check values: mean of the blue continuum 13.8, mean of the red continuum 14.2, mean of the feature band 12.4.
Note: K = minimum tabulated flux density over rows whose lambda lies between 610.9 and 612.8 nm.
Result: 13.6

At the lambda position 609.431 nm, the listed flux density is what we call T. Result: 14.8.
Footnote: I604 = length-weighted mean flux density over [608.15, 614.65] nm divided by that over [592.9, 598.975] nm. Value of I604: 1.08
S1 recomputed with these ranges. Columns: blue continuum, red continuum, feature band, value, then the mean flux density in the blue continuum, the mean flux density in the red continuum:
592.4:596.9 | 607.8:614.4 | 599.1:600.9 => 0.06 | 13.8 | 14.3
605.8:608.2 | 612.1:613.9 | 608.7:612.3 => -0.35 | 13.6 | 13.5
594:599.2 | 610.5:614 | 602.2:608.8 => -0.12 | 13.3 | 14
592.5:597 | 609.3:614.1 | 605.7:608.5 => 0.10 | 13.8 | 14.3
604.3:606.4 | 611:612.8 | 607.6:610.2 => -0.08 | 14.1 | 14.1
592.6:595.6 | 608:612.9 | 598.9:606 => 0.16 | 13.8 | 14.6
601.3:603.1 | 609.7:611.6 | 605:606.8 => 0.06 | 14.2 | 15.2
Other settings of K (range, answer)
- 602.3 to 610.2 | 13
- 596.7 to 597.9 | 12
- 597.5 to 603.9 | 11.7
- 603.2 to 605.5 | 13.7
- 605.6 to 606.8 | 13.3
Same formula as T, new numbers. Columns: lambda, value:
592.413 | 13.4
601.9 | 14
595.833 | 13.9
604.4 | 13.8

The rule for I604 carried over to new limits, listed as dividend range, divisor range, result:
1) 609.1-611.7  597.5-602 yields 1.15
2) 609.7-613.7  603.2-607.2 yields 1.03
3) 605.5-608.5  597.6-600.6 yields 1.08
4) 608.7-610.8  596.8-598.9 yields 1.21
